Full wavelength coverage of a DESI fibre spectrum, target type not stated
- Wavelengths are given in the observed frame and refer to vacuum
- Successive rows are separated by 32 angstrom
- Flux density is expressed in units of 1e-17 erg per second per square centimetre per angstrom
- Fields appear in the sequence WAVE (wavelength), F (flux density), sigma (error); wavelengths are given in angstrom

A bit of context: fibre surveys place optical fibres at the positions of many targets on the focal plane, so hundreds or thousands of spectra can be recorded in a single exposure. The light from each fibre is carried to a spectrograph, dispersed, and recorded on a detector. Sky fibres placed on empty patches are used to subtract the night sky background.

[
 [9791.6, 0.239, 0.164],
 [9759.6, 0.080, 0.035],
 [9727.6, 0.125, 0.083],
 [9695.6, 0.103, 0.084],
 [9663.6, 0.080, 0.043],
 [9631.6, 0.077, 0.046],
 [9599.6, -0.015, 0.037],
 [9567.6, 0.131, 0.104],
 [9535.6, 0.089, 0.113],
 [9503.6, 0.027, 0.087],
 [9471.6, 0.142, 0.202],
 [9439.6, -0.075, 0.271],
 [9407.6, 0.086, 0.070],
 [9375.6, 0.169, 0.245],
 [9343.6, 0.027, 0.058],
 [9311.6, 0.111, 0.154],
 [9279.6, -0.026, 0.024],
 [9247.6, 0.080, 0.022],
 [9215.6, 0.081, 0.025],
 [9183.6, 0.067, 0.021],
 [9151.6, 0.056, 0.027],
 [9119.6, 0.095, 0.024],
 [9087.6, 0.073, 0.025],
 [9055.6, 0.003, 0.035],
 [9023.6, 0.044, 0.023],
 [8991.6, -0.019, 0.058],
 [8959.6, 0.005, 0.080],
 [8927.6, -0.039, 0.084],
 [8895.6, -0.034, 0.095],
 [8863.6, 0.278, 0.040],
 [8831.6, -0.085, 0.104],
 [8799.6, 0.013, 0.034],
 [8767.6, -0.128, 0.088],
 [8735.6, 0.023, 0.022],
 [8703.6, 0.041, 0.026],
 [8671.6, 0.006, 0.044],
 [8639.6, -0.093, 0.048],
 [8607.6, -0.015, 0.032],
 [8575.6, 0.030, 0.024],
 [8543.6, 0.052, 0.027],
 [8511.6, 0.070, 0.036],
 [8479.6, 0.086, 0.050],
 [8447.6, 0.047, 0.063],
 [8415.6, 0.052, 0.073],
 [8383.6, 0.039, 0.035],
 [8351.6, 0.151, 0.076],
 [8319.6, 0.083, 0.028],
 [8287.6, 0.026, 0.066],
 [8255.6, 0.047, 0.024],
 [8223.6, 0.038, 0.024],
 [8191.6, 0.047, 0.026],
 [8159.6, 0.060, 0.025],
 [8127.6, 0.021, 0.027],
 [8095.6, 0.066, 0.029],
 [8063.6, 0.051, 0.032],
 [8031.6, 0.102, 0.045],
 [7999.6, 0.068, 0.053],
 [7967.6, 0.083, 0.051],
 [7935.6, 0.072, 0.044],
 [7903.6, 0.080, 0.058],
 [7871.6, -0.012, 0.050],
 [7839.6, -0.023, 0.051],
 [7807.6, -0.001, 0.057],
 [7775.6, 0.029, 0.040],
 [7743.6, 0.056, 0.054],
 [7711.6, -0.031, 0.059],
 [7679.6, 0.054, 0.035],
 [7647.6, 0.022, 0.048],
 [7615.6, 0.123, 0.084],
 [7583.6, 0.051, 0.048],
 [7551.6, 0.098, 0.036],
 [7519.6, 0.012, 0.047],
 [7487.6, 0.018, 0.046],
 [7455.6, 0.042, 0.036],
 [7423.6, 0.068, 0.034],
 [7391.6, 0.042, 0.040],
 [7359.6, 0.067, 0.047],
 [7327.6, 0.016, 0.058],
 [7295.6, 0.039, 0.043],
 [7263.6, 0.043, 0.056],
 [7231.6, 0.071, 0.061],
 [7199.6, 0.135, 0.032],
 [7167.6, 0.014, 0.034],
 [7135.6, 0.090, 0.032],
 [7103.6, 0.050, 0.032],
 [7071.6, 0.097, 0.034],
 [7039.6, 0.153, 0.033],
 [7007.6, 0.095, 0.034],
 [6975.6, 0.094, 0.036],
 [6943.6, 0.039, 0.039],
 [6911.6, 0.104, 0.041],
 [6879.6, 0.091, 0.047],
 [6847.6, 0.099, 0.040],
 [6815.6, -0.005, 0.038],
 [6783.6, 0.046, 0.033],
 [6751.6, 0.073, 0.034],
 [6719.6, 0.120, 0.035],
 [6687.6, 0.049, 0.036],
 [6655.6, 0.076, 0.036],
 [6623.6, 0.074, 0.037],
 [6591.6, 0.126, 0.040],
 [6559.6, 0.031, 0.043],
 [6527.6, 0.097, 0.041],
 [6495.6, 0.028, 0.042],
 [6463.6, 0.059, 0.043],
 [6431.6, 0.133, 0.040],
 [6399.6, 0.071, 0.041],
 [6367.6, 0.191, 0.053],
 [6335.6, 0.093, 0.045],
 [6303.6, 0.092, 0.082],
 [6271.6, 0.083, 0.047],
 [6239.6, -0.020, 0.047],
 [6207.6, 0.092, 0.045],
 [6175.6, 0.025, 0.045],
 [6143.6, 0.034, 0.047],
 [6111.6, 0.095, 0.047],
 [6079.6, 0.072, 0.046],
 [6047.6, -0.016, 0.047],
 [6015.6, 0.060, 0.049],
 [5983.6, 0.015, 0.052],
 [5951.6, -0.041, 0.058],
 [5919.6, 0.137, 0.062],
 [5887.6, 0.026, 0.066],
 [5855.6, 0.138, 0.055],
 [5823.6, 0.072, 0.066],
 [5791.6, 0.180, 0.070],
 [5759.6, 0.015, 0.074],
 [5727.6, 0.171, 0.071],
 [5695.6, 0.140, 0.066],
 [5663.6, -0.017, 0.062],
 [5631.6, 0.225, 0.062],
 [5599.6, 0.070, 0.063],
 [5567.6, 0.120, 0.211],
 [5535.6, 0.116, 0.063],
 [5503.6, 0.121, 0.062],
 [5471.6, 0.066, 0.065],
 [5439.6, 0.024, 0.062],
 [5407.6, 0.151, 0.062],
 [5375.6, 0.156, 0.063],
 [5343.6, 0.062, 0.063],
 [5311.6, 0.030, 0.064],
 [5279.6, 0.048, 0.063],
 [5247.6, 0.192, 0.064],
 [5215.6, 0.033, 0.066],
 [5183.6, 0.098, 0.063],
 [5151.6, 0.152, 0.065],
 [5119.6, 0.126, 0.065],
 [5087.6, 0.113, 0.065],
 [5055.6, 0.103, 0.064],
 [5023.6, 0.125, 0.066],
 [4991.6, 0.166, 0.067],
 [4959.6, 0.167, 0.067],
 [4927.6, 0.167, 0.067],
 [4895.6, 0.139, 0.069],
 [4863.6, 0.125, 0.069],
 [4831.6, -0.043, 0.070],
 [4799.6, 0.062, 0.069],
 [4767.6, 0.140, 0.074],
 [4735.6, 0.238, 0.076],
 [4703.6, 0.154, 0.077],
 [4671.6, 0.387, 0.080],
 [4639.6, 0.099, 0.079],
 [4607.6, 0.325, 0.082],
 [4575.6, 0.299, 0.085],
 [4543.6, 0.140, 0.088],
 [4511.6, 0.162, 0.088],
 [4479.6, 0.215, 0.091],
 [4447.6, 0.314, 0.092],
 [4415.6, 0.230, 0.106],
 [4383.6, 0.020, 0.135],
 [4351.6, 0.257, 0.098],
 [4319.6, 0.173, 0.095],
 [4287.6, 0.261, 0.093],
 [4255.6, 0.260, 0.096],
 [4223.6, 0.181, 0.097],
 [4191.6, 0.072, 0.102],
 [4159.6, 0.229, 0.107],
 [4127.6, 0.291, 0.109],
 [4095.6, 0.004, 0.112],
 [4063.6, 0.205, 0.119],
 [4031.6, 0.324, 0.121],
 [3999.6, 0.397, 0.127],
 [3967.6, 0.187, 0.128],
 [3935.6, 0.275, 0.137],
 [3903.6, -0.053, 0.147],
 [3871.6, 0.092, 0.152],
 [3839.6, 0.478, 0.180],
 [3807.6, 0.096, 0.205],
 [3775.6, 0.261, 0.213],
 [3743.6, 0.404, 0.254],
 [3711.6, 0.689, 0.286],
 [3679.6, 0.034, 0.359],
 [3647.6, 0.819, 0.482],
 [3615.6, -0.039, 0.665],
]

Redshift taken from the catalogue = 1.380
